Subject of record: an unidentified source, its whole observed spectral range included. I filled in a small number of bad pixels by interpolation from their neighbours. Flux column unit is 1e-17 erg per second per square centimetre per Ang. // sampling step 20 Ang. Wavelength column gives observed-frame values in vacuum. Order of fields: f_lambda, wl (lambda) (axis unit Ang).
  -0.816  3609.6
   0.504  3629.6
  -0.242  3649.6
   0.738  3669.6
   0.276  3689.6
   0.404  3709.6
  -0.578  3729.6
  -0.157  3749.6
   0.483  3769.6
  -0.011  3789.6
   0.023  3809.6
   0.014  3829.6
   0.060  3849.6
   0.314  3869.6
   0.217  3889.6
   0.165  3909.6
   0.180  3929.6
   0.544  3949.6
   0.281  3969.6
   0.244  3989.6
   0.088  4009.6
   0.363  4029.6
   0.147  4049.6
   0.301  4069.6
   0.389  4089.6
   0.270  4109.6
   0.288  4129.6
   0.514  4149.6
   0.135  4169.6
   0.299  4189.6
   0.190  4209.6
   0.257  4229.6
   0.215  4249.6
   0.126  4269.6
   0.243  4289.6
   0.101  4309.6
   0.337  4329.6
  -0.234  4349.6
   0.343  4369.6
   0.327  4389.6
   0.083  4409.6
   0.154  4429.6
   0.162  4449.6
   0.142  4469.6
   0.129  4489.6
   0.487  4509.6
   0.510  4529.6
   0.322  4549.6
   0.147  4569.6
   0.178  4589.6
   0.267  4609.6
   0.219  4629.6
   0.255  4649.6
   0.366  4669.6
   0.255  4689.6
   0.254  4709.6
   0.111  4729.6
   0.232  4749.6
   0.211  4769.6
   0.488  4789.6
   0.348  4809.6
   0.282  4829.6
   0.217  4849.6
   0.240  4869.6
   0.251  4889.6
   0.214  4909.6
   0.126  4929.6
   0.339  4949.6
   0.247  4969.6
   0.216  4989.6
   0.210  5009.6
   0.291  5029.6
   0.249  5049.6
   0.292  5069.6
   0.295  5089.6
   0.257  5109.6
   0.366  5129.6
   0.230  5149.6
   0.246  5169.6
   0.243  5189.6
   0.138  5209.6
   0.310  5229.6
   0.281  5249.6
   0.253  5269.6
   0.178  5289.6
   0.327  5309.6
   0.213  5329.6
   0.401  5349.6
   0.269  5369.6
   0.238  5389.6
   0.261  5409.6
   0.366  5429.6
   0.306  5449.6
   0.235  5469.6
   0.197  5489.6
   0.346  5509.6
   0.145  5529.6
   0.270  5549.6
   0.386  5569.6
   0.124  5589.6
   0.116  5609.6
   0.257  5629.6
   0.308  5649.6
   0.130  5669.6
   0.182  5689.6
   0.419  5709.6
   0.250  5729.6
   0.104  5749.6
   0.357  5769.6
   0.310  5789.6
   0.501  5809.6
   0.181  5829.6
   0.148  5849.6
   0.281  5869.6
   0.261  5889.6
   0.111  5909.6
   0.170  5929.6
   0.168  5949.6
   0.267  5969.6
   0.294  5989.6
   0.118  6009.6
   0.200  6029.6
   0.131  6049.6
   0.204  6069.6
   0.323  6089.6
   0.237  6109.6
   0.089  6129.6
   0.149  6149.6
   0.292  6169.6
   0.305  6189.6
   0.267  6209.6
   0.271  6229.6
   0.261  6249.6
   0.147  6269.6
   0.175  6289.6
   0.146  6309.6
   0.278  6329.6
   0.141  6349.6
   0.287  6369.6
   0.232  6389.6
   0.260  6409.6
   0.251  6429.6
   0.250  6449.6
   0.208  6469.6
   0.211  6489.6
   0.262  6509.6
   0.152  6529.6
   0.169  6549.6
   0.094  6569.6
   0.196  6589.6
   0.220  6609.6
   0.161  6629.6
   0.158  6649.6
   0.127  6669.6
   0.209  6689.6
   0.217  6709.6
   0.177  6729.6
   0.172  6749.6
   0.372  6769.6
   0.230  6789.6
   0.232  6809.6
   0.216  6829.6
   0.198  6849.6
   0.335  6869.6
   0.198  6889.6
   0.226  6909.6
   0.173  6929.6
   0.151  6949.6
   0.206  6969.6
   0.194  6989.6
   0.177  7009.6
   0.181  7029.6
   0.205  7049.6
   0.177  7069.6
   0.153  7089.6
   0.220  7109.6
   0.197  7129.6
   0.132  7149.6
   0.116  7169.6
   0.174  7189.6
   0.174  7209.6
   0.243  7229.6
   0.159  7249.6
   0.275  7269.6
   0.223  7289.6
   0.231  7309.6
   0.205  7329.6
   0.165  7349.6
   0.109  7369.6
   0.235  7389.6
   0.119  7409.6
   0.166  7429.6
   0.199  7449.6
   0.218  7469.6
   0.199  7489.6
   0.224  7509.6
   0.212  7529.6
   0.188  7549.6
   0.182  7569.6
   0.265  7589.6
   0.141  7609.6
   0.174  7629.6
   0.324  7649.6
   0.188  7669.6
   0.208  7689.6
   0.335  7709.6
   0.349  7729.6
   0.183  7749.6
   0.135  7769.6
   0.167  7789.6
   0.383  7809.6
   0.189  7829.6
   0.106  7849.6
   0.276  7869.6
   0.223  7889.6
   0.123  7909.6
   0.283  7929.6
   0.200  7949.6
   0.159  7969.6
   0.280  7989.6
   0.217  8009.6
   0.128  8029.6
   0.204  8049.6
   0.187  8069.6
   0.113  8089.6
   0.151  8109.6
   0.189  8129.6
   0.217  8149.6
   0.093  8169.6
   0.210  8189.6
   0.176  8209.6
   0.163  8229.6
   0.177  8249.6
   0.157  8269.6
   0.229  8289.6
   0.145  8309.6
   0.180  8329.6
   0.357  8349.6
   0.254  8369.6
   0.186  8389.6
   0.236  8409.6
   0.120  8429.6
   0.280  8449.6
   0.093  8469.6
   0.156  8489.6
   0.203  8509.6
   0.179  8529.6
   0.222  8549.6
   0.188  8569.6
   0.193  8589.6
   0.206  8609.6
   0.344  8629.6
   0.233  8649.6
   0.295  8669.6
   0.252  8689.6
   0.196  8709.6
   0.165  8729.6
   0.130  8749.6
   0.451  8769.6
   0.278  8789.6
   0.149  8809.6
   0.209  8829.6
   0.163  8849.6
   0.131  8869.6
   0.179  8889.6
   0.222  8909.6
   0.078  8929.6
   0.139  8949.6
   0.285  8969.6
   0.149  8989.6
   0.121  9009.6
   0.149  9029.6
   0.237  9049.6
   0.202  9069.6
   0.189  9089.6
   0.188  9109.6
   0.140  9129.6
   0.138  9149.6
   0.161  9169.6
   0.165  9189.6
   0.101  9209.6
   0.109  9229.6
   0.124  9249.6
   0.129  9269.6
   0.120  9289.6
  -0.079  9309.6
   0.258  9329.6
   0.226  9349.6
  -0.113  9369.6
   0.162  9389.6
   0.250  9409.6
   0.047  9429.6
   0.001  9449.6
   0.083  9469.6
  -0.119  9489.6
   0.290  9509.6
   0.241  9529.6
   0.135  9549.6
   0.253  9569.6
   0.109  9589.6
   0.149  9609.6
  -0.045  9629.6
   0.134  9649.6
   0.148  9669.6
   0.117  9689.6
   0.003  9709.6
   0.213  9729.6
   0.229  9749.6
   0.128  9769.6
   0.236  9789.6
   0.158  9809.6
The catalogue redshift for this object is 0.56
